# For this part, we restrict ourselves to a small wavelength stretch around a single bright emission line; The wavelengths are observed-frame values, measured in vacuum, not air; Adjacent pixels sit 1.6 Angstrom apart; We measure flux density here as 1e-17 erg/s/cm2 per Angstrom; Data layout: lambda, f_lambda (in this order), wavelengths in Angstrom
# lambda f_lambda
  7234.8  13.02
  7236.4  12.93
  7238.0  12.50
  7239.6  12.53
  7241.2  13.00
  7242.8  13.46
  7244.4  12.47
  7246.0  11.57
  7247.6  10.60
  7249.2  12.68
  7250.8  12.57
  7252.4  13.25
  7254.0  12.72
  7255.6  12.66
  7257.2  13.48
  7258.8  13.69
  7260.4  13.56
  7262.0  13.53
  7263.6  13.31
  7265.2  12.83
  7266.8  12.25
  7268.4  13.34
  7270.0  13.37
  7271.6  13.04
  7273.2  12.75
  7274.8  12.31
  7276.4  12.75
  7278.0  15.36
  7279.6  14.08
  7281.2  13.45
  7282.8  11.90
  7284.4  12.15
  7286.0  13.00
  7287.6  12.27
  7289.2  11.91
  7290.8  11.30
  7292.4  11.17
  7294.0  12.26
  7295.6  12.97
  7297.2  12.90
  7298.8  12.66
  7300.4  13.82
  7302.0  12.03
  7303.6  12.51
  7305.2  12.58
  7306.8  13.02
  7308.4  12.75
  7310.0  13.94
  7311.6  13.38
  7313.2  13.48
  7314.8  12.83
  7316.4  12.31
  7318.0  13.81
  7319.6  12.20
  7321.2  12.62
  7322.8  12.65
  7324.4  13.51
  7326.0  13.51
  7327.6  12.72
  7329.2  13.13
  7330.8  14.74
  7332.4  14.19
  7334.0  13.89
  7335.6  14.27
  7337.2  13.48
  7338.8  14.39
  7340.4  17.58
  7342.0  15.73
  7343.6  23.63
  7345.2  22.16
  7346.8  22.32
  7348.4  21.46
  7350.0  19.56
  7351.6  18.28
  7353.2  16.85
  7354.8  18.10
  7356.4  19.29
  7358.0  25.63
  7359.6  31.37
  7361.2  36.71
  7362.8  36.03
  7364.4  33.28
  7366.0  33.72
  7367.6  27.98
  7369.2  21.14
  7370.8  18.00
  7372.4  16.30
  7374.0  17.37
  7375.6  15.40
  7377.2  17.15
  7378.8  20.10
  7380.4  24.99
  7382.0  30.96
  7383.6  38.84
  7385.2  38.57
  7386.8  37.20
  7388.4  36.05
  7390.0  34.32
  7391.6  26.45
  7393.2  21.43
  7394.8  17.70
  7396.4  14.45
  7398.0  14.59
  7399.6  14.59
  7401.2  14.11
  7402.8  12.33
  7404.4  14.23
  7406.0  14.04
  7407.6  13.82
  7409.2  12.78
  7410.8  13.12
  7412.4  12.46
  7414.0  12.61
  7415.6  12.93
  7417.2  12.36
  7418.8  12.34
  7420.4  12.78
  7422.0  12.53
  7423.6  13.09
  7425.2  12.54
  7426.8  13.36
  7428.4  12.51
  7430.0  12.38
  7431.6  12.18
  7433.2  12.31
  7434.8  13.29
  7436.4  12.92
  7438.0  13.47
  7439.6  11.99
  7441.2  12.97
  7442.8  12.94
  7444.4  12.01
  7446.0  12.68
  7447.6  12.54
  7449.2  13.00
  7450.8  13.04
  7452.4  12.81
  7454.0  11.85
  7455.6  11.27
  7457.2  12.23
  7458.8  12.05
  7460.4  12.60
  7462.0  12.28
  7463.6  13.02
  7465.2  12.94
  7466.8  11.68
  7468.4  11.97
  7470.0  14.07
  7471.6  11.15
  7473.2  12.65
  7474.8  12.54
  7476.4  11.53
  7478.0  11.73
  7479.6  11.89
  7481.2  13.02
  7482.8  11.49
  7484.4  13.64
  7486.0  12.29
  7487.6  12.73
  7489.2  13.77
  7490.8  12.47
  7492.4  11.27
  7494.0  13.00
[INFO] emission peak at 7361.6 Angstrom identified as H-alpha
